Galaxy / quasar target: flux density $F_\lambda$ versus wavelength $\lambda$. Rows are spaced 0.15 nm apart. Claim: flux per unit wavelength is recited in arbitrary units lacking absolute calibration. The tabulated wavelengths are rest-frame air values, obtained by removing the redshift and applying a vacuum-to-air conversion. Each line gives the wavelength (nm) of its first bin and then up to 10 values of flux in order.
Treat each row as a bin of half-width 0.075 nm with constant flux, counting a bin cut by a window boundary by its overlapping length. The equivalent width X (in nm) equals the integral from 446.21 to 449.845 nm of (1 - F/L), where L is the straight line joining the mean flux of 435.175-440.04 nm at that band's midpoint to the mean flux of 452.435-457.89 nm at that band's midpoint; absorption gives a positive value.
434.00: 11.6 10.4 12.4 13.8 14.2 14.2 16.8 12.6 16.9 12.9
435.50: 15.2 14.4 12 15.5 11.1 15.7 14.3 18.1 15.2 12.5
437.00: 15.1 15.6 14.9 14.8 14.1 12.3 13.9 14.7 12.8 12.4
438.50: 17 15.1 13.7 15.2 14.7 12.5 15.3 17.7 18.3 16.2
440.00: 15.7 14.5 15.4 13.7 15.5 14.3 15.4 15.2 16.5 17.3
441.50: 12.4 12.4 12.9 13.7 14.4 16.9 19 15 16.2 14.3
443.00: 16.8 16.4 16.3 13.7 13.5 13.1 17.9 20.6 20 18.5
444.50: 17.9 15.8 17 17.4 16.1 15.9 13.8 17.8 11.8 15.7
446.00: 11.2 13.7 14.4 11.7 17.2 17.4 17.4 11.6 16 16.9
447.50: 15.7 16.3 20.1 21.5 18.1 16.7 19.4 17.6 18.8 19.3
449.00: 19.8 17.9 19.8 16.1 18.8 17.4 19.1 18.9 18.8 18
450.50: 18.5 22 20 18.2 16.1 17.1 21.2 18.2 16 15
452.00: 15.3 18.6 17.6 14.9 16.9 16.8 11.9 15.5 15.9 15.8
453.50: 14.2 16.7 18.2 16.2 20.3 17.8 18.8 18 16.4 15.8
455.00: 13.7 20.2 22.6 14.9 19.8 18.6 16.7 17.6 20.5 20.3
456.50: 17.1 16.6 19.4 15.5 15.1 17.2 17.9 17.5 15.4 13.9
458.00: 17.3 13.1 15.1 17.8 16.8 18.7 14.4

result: -0.27 nm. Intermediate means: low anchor 14.7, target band 17.3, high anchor 17.1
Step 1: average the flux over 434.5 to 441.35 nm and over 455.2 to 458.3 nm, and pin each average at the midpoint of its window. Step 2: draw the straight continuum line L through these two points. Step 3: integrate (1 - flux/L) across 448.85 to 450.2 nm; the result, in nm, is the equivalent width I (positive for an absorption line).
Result -0.18 nm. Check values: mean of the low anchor 14.8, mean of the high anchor 17.3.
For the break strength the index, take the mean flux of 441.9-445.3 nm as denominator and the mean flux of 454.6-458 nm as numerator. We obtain 1.1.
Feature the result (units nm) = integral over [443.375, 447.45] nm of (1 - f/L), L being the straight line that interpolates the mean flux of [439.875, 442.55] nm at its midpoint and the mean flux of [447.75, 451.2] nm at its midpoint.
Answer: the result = 0.28 nm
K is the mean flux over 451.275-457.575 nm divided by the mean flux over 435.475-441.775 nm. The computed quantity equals 1.2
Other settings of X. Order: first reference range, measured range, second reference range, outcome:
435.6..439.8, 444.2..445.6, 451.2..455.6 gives -0.103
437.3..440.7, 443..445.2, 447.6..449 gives 0.032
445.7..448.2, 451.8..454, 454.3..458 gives 0.119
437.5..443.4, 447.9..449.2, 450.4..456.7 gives -0.176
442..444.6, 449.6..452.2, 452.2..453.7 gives -0.383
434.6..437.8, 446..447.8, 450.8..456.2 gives 0.091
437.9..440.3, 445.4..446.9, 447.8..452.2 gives 0.222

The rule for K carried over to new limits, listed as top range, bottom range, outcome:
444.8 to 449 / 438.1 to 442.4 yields 1.09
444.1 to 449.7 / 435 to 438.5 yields 1.18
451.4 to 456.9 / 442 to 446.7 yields 1.09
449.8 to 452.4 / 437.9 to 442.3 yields 1.22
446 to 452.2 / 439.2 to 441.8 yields 1.15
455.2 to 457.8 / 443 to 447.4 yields 1.13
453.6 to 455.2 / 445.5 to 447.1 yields 1.20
